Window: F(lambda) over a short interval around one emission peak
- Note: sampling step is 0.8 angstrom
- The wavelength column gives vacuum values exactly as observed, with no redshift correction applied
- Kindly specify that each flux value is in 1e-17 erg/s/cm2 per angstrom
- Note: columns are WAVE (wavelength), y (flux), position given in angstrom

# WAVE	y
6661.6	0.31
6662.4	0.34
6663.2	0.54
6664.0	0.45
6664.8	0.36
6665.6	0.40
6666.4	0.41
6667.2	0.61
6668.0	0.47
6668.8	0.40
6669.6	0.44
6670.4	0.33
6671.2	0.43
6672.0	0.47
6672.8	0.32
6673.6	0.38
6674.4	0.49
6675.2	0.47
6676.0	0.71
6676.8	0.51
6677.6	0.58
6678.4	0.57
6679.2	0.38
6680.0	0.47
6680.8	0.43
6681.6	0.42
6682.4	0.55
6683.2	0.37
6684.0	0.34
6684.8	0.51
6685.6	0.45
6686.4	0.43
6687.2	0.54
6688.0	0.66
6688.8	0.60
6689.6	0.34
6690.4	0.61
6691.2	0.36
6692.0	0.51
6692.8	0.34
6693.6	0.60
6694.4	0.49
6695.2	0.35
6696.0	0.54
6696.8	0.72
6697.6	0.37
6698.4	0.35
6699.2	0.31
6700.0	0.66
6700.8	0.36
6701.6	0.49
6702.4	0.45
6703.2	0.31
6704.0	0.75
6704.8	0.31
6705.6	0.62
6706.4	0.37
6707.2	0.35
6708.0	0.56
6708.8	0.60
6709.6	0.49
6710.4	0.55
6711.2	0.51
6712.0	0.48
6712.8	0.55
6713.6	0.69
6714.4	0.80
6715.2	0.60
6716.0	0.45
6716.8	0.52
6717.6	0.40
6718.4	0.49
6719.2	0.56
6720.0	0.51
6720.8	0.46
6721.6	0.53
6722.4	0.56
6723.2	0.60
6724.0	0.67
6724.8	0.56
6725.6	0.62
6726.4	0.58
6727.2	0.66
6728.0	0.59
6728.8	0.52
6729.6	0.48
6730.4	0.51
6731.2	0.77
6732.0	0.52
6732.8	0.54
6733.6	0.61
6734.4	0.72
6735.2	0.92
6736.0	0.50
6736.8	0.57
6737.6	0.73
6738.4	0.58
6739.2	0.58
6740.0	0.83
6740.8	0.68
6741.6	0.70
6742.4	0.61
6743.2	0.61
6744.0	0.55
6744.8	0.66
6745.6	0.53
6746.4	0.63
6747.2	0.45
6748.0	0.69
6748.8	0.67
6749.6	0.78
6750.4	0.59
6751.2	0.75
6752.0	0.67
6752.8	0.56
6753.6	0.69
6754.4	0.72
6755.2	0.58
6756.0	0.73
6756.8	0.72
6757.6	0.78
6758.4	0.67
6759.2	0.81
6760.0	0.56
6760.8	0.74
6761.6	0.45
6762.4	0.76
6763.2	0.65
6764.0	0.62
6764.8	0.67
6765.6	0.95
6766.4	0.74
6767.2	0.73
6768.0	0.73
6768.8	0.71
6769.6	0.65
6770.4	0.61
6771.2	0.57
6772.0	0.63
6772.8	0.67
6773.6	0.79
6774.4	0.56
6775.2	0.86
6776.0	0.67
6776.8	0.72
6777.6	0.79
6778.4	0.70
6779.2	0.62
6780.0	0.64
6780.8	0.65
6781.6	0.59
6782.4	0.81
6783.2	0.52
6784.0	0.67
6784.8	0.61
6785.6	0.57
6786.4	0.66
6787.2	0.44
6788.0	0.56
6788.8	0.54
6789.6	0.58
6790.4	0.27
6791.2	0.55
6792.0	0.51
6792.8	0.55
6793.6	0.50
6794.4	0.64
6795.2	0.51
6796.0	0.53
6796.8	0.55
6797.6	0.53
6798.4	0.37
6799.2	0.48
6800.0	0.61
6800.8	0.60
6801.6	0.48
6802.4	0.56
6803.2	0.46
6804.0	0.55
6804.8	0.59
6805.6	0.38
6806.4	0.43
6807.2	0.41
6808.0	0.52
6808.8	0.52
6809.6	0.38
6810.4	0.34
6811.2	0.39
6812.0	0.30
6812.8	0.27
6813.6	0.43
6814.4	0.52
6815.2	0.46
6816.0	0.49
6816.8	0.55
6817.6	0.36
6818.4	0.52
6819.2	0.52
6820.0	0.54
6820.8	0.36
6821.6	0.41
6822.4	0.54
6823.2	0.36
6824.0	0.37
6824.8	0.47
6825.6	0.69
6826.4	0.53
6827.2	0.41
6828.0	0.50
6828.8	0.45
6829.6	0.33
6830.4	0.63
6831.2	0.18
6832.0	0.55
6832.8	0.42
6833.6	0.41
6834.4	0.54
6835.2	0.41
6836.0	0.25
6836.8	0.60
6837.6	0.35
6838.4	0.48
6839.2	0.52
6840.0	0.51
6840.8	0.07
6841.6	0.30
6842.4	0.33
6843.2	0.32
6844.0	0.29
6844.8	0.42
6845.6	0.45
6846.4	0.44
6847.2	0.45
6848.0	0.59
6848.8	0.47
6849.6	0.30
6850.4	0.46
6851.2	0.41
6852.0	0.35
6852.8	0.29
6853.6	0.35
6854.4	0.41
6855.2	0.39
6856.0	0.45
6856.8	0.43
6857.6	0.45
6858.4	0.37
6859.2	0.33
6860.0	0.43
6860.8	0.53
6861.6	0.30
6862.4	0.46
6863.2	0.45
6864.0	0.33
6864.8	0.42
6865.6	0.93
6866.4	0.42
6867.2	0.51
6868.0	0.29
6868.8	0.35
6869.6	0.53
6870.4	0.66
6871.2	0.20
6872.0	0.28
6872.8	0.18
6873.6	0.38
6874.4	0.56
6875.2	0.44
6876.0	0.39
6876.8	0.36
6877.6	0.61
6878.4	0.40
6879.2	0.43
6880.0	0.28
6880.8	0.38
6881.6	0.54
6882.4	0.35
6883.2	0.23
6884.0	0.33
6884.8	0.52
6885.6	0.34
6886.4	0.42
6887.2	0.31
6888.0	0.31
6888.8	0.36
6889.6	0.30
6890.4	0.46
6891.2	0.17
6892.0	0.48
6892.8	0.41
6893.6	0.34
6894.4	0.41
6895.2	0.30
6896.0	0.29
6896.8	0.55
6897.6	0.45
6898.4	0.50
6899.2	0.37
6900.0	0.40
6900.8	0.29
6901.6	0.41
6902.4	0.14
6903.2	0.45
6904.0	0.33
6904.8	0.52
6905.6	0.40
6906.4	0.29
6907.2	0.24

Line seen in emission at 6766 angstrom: C III] 1909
